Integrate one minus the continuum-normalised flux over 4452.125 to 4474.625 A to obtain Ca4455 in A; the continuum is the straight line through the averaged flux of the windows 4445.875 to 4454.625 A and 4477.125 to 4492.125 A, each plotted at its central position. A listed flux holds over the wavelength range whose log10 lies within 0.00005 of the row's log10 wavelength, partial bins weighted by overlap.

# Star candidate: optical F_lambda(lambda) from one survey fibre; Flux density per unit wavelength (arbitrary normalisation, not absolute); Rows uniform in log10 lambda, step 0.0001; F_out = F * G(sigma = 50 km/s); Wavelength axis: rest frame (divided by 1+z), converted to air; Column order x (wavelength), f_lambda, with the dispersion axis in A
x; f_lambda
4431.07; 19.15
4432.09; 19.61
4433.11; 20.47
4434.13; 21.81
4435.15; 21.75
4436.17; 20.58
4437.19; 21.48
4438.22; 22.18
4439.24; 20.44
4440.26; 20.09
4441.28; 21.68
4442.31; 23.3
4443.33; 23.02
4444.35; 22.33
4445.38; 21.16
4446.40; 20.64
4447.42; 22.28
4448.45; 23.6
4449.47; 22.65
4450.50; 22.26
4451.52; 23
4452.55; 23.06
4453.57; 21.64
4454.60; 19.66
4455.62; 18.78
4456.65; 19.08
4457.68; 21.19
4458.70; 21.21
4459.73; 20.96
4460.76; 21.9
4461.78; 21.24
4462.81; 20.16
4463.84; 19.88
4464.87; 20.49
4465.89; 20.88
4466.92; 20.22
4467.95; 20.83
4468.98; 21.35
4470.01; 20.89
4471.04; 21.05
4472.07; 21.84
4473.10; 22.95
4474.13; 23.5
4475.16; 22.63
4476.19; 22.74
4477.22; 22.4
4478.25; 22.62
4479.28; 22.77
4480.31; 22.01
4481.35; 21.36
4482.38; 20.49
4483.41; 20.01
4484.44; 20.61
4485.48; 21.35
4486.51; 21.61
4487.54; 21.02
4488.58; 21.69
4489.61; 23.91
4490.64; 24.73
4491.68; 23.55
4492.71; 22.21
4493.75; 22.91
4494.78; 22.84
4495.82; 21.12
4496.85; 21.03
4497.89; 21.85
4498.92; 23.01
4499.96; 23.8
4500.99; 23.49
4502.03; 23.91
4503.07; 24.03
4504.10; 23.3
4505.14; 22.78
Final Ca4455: 1.1 A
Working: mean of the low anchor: 22.2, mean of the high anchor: 22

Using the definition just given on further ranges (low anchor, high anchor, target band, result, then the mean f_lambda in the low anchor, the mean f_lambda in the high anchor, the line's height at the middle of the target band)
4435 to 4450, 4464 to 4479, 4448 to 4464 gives 0.4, 21.8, 21.7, 21.8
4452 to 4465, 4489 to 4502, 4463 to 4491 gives 0.2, 20.7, 22.9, 21.8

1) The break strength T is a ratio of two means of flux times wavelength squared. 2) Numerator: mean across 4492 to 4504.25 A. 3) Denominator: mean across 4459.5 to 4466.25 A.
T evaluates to 1.11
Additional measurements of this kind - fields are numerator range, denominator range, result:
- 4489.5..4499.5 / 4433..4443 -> 1.08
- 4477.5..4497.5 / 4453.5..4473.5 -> 1.07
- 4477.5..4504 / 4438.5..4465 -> 1.06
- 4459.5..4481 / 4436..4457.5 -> 1.01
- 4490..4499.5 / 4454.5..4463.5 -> 1.12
